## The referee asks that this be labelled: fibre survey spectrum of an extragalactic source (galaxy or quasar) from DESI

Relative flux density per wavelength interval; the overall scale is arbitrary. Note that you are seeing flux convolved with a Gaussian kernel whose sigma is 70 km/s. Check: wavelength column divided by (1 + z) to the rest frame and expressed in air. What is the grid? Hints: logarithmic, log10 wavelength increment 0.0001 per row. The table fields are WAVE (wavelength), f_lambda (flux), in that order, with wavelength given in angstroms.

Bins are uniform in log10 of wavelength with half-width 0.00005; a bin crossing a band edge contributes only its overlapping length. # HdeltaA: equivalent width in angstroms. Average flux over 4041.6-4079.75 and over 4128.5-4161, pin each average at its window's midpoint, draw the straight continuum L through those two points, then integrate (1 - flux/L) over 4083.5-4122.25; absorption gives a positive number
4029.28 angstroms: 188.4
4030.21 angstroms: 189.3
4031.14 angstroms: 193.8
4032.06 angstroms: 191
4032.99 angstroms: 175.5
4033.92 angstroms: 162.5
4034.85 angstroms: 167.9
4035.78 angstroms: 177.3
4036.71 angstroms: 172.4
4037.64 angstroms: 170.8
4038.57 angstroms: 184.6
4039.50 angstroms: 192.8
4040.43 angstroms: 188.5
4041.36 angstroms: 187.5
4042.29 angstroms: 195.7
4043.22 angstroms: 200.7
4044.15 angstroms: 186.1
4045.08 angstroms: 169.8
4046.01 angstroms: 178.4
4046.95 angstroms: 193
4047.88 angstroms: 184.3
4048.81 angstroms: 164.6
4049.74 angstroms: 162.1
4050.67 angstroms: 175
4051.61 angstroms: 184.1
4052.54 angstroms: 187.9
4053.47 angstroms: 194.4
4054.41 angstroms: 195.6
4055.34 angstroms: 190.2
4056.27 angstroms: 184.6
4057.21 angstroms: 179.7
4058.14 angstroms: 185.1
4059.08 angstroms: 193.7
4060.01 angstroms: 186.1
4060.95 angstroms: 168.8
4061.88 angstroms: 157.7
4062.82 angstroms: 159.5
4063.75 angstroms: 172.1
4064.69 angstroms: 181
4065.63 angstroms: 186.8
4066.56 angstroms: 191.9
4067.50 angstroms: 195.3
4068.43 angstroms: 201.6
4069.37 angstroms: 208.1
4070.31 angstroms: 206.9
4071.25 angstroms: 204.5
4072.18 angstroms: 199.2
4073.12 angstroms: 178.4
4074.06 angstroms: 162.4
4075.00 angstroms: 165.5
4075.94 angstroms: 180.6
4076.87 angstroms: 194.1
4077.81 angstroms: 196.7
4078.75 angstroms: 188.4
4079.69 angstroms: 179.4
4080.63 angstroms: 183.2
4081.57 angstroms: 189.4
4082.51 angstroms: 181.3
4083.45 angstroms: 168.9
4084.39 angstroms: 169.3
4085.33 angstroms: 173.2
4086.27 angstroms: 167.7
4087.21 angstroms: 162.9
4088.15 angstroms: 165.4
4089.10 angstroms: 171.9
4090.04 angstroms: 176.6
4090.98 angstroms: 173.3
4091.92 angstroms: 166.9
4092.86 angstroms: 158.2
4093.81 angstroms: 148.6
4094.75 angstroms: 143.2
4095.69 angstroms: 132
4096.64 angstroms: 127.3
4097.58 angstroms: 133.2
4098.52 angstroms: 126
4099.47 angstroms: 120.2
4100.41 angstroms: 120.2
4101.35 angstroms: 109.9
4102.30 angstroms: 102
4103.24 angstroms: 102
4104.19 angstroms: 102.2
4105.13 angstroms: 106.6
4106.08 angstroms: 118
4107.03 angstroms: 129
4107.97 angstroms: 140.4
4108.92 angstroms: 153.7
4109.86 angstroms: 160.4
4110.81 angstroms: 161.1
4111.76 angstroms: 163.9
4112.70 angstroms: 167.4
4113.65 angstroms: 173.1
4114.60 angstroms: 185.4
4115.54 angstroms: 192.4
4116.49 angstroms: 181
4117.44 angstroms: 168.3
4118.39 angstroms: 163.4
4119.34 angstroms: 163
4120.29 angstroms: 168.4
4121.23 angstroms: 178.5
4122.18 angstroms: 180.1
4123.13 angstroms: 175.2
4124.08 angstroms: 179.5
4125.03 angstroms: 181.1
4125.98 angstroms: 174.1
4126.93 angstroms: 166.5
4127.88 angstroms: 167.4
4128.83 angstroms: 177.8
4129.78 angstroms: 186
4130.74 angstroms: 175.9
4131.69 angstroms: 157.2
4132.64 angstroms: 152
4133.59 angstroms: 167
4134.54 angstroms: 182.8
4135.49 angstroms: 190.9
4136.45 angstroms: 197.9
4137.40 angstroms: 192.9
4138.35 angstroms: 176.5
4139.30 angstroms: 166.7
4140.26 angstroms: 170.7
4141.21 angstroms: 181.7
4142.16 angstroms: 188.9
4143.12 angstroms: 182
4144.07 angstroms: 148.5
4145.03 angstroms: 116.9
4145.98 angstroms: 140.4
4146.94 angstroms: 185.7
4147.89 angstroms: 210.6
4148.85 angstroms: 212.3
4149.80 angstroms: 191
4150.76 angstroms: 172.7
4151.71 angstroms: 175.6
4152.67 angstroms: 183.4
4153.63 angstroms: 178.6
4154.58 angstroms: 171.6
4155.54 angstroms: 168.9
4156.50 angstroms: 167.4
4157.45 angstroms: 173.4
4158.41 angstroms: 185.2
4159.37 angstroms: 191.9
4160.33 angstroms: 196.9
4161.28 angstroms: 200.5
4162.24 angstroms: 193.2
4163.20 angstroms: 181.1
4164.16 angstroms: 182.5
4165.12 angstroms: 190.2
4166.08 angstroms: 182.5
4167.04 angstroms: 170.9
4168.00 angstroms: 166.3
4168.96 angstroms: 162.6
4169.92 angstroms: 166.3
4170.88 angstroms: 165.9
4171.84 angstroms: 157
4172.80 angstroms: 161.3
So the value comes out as 6.3 angstroms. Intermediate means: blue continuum 185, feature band 151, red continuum 177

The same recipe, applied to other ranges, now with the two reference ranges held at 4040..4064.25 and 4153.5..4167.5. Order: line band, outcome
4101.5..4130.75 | 3.8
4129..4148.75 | 0.9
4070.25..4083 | -0.3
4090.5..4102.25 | 2.9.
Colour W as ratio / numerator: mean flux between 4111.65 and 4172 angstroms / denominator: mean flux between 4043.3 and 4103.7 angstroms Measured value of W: 1.03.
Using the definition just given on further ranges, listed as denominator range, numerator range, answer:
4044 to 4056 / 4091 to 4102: 0.75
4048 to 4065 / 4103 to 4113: 0.77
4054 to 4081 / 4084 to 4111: 0.76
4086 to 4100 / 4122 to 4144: 1.17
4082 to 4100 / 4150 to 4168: 1.16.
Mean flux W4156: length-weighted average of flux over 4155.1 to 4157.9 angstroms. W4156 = 170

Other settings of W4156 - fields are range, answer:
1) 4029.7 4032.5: 192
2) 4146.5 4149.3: 203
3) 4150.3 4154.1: 178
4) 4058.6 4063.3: 173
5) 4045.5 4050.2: 176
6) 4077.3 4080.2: 188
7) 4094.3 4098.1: 134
